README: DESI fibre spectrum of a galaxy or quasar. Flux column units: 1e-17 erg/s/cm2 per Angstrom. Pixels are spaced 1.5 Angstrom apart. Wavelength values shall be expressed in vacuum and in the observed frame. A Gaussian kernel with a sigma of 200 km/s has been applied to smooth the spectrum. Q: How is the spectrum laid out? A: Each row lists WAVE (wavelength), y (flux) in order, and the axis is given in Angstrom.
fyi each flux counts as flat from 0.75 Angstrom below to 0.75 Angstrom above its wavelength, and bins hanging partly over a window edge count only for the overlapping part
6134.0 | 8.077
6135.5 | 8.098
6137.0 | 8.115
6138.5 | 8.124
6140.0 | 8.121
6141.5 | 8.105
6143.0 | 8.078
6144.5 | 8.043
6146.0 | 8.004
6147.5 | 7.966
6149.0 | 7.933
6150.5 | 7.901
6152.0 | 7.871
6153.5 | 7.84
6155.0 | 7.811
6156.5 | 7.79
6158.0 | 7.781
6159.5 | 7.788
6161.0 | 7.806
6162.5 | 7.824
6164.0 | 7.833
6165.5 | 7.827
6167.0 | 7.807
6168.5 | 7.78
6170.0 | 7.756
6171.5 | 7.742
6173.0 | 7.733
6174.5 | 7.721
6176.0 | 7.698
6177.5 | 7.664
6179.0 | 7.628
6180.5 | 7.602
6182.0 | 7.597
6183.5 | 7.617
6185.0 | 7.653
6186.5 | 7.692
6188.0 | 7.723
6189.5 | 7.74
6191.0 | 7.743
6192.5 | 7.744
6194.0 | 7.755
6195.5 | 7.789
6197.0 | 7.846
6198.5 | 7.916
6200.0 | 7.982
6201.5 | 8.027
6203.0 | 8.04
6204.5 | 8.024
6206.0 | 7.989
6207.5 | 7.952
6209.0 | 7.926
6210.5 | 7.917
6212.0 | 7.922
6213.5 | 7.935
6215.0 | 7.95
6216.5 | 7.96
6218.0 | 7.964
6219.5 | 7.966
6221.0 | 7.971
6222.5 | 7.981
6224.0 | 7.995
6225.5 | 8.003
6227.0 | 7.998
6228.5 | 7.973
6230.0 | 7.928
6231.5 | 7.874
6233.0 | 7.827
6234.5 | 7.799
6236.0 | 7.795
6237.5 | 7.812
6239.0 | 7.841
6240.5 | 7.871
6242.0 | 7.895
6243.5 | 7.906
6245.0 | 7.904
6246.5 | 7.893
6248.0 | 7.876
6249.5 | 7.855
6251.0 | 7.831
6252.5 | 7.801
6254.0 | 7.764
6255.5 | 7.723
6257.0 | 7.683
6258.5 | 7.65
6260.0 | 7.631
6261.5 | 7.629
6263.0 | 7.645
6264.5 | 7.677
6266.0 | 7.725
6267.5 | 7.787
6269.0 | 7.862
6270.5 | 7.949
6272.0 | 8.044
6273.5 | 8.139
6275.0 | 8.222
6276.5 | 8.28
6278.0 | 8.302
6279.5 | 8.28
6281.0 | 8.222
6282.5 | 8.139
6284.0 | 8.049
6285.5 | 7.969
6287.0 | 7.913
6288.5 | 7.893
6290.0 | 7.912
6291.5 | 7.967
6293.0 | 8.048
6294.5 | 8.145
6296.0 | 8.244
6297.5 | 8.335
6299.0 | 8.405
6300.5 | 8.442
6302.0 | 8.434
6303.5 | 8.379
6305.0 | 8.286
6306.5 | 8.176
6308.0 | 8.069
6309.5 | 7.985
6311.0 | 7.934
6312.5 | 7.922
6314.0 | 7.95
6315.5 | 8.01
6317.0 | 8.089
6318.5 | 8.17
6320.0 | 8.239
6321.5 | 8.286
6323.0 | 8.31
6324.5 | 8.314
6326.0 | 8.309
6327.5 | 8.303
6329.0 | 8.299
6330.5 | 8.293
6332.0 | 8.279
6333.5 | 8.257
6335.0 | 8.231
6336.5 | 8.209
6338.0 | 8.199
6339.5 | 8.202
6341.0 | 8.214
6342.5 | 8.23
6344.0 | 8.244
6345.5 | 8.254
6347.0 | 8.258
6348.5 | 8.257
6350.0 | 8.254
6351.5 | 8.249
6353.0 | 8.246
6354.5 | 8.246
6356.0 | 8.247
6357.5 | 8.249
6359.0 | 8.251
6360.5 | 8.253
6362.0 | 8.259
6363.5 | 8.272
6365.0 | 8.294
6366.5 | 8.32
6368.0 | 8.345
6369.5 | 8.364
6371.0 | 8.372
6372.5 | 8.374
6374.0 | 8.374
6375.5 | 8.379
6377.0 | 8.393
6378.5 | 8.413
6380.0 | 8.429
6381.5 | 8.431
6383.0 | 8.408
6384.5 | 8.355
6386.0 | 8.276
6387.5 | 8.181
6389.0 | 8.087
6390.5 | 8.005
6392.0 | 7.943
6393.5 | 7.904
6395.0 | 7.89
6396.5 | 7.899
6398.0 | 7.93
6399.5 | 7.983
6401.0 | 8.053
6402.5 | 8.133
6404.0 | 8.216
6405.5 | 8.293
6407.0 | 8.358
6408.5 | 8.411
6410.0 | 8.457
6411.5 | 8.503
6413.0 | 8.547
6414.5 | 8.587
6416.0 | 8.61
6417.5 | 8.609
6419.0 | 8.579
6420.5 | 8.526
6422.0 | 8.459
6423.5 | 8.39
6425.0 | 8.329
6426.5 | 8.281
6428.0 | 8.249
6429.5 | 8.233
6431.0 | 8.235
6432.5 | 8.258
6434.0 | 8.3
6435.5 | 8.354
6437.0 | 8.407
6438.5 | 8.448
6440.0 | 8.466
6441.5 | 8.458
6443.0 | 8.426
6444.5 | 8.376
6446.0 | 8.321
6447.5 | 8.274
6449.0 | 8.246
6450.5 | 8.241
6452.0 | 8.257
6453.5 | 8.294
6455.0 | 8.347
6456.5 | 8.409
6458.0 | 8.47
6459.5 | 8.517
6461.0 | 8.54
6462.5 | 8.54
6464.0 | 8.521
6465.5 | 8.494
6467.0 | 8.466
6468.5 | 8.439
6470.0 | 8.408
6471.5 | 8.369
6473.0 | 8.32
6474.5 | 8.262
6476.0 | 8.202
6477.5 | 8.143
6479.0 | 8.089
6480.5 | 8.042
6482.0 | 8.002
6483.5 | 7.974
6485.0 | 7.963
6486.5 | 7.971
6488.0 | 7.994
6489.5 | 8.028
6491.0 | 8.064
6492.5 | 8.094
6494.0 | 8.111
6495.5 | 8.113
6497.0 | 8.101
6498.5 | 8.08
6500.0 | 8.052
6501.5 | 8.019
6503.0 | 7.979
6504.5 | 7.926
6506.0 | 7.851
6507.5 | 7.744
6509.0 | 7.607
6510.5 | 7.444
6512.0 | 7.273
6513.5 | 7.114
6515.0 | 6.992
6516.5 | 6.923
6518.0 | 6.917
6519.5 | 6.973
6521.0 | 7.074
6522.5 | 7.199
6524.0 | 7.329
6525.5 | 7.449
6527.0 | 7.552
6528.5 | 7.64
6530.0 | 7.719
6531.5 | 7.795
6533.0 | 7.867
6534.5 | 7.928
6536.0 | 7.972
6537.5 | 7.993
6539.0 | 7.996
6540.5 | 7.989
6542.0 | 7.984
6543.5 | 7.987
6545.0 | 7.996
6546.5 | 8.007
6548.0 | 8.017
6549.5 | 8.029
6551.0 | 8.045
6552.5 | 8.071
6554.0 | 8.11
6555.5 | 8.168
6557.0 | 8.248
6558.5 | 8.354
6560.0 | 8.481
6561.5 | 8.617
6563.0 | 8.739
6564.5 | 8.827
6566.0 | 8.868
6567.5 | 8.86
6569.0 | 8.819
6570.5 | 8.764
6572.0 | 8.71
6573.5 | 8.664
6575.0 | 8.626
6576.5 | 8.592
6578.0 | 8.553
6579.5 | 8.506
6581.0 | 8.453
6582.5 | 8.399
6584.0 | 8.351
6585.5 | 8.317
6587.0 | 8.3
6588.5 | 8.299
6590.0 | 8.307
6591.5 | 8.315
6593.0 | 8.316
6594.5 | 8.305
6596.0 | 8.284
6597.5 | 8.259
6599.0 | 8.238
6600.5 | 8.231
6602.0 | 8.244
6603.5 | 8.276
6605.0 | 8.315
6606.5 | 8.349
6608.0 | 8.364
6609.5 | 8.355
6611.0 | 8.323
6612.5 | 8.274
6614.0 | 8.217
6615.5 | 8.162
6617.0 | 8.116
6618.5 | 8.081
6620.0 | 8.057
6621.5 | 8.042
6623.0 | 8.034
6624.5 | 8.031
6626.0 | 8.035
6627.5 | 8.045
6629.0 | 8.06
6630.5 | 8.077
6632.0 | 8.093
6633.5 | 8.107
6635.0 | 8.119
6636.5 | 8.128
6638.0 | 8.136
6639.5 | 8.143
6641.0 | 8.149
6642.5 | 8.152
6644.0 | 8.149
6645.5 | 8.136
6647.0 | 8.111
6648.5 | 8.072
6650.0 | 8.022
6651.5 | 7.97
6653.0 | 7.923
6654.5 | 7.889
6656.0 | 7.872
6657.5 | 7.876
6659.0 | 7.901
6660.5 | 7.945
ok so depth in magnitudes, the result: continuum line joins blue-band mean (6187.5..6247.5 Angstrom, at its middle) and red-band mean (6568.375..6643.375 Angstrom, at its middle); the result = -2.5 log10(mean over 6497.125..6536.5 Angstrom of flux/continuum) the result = 0.09 mag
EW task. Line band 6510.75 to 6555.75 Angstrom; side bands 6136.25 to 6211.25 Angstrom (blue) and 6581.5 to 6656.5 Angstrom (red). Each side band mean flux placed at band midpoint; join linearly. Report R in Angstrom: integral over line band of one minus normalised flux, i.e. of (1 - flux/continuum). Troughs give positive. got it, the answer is 2.5 Angstrom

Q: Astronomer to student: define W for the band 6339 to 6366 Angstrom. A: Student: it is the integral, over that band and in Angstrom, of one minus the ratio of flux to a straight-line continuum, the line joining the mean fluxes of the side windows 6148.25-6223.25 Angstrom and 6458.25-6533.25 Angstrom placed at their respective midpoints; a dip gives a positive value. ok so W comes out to -1.3 Angstrom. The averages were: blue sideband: 7.83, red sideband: 7.89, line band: 8.25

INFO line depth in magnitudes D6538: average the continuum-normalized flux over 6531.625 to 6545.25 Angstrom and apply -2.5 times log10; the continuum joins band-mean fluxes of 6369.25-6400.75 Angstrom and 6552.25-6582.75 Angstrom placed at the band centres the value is 0.07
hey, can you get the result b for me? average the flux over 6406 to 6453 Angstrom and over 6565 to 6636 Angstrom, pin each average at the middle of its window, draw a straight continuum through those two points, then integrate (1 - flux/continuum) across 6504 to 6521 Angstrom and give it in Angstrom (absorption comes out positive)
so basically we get 2.1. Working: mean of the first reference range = 8.39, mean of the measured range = 7.32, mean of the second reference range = 8.32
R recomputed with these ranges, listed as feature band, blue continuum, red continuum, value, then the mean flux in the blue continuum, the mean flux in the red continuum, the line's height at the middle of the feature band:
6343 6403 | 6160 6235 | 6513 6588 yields -2.1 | 7.84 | 8.06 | 7.95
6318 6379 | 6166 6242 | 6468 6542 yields -3.5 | 7.84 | 7.82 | 7.83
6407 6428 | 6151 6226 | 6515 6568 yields -1.6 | 7.83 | 7.92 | 7.89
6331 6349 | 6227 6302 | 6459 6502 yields -0.4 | 7.95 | 8.2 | 8.04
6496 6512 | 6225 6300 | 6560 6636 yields 0.7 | 7.94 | 8.35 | 8.23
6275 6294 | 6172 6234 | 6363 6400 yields -0.2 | 7.85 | 8.23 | 8.02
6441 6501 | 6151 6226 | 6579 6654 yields -1.3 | 7.83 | 8.19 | 8.07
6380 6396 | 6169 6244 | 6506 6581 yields -0.5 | 7.85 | 7.99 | 7.92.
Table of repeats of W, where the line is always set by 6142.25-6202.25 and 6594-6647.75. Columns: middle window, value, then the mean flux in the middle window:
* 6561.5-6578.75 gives -1.3 Angstrom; 8.72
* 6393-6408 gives -0.2 Angstrom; 8.07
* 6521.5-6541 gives 0.9 Angstrom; 7.71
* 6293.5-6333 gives -1.5 Angstrom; 8.21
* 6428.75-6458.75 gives -1.2 Angstrom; 8.34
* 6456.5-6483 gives -1.0 Angstrom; 8.34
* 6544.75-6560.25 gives 0.0 Angstrom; 8.13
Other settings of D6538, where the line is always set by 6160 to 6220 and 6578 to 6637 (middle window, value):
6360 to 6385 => -0.05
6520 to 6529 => 0.11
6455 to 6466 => -0.05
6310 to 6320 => -0.01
